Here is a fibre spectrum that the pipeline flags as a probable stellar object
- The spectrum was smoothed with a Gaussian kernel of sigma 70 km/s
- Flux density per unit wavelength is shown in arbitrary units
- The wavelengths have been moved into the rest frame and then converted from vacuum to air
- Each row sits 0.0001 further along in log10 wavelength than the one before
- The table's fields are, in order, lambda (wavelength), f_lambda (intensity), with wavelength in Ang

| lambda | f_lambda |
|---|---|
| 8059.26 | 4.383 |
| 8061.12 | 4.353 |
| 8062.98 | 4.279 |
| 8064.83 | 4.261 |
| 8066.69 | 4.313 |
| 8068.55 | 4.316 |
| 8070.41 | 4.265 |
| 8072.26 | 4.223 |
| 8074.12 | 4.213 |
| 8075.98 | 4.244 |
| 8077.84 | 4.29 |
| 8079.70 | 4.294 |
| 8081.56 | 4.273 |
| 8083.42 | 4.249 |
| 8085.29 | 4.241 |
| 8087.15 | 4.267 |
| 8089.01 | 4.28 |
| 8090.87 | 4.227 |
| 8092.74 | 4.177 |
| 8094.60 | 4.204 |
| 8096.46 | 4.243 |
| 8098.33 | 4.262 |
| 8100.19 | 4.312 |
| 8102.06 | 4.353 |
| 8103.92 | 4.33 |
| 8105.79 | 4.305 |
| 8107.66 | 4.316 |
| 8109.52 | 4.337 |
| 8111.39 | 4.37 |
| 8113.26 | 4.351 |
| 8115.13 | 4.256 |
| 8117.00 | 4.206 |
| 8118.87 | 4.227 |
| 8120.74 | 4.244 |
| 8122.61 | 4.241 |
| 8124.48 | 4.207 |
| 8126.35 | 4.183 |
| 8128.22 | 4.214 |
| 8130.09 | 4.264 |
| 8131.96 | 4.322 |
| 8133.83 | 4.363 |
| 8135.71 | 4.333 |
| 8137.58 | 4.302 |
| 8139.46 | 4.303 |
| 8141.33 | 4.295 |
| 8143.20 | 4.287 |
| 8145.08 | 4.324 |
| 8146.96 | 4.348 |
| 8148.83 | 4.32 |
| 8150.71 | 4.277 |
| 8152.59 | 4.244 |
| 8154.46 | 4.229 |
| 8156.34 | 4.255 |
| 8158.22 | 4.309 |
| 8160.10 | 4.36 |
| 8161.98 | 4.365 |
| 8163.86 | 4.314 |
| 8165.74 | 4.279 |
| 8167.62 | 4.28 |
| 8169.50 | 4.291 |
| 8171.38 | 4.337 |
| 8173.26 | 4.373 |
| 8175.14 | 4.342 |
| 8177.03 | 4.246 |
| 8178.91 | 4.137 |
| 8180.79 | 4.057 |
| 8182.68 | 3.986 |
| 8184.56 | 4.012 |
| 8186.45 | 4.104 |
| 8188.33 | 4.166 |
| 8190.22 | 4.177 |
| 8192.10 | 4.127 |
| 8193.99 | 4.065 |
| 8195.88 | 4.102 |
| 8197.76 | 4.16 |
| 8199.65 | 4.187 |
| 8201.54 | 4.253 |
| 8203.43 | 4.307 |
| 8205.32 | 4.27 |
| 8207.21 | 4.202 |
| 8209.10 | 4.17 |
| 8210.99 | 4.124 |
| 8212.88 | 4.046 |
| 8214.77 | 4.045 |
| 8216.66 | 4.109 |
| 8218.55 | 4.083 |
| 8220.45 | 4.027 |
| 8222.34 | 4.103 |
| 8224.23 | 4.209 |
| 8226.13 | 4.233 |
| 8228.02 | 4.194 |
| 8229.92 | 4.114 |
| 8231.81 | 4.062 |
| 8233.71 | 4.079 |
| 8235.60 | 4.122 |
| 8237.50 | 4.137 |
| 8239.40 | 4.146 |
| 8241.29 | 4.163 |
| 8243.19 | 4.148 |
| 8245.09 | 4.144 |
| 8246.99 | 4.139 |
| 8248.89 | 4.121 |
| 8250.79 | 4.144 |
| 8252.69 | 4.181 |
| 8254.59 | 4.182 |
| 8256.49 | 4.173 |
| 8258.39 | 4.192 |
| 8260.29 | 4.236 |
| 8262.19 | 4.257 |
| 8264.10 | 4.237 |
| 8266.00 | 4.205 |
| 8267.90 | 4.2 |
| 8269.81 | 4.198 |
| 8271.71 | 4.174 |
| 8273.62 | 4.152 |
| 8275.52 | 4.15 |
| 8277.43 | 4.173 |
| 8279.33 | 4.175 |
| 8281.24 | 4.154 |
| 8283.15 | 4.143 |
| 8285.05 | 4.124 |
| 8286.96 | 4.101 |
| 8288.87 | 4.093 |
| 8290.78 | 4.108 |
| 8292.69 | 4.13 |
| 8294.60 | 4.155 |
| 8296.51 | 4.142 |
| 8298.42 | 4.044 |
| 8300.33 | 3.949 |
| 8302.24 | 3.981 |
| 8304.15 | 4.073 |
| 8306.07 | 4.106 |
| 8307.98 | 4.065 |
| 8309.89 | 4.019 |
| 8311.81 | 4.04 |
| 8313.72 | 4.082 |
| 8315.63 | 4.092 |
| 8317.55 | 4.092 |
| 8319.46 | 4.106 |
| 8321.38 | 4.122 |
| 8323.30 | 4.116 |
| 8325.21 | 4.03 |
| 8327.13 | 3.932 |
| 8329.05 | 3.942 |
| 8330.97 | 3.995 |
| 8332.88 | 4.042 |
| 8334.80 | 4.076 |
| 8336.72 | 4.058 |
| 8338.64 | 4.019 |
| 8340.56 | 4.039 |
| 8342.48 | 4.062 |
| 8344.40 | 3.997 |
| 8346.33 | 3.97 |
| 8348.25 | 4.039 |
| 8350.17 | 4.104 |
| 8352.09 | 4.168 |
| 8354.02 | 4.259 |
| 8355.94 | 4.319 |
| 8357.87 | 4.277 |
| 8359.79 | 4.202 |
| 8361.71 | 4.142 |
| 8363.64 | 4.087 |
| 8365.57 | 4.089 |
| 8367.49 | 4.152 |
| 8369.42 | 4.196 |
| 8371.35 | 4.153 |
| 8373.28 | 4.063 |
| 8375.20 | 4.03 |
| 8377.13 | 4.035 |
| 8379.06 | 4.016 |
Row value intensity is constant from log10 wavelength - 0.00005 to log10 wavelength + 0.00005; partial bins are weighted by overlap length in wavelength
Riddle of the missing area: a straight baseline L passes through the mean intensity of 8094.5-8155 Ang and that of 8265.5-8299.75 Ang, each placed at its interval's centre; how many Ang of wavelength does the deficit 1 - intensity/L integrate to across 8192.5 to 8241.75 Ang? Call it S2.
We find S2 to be 0.70 Ang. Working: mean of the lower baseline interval 4.29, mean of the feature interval 4.14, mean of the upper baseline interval 4.14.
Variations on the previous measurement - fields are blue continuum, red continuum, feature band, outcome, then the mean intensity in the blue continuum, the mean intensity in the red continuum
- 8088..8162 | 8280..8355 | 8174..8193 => 0.4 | 4.28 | 4.07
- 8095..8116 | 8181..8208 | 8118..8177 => -0.8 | 4.31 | 4.15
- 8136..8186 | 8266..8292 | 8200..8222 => 0.4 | 4.26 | 4.15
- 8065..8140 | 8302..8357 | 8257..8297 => -0.5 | 4.27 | 4.07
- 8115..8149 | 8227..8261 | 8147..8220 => 0.2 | 4.28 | 4.15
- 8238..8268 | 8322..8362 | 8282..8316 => 0.4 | 4.18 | 4.09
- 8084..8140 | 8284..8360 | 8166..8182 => -0.1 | 4.27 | 4.08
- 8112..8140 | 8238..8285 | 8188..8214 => 0.3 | 4.27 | 4.17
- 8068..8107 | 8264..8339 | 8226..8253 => 0.0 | 4.26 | 4.09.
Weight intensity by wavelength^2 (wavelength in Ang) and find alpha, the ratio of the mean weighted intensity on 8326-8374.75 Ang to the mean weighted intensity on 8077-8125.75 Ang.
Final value 1.02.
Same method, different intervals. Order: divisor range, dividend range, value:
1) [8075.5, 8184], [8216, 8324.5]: 1.00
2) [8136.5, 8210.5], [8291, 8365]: 1.00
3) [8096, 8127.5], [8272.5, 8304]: 1.00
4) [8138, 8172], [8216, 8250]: 0.98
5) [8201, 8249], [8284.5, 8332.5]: 1.00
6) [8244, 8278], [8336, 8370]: 1.01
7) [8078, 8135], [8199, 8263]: 1.00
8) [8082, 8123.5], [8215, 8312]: 1.01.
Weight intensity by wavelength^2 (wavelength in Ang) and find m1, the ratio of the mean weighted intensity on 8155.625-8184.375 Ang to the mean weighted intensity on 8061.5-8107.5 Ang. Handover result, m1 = 1.0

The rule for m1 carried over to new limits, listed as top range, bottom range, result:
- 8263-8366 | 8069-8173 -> 1.00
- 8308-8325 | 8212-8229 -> 1.01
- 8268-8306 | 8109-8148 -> 1.00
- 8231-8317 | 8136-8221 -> 1.00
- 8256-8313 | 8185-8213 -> 1.01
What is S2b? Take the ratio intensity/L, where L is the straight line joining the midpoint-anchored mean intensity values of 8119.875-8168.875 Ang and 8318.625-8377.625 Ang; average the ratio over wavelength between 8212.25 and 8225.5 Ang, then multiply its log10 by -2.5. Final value 0.032 mag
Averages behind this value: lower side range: 4.29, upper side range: 4.09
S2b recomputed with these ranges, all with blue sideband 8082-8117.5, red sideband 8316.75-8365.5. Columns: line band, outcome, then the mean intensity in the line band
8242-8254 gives 0.00 mag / 4.15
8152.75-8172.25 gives -0.02 mag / 4.3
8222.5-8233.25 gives 0.01 mag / 4.15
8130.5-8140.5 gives -0.02 mag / 4.32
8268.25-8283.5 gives -0.01 mag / 4.17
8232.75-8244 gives 0.01 mag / 4.13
